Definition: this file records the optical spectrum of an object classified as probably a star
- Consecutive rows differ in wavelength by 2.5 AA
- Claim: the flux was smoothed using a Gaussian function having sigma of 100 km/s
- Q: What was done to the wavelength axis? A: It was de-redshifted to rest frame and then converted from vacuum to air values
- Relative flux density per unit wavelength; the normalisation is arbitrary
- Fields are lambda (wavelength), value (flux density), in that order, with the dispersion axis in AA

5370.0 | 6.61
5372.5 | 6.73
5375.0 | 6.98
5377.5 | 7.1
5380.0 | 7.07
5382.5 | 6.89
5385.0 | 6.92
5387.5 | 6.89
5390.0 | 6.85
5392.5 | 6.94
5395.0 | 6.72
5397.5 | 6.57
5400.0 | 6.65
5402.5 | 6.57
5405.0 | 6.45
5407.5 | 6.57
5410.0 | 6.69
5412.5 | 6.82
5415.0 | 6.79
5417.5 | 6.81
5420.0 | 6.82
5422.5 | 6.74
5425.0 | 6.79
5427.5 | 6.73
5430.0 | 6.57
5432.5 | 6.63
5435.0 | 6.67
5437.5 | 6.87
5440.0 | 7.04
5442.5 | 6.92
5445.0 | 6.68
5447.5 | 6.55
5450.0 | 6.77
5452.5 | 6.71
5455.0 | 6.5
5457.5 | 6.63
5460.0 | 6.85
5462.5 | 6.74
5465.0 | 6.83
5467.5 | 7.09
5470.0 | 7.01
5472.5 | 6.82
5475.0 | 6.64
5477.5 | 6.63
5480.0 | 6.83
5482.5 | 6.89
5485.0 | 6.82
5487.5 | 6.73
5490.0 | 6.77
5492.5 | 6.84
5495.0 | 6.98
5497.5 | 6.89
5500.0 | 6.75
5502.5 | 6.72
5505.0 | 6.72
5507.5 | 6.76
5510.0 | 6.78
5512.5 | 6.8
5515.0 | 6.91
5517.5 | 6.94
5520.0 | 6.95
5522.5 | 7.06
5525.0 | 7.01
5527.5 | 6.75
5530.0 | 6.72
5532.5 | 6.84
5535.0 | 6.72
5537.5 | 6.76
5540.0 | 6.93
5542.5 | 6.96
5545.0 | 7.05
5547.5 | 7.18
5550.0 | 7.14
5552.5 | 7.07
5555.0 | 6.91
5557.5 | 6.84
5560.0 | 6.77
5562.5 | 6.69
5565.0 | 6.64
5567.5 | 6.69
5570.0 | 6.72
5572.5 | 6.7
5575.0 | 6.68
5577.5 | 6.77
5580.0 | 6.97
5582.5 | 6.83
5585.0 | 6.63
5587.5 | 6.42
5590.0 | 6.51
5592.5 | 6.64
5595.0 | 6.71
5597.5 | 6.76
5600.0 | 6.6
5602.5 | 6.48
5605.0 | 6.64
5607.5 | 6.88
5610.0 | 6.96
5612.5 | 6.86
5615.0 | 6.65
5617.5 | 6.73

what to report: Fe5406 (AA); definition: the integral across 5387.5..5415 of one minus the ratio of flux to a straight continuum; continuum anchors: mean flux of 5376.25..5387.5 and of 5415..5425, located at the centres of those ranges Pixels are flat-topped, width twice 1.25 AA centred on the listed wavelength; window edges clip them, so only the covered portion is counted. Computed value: 0.75 AA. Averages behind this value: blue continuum 6.98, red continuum 6.79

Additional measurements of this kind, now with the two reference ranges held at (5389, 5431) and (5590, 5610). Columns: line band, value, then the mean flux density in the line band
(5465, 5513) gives -0.8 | 6.81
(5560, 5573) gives 0.0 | 6.7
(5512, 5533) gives -0.6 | 6.89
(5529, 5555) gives -1.0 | 6.94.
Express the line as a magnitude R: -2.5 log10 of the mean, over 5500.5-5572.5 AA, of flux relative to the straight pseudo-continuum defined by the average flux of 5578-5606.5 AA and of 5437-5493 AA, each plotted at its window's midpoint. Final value -0.02 mag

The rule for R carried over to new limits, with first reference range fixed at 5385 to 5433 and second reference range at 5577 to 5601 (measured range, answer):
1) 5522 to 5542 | -0.02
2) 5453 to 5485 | -0.01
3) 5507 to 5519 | -0.02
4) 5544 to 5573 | -0.03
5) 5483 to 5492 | -0.01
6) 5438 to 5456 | -0.01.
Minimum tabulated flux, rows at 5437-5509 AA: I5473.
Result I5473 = 6.5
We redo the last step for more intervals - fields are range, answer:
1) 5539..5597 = 6.42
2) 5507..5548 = 6.72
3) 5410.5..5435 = 6.57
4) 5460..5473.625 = 6.74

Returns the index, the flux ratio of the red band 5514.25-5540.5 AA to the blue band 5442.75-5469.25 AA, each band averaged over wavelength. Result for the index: 1.02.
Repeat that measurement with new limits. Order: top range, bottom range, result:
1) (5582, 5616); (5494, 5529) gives 0.97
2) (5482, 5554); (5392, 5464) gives 1.02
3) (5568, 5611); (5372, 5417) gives 0.99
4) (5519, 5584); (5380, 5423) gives 1.02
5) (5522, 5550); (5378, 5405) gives 1.02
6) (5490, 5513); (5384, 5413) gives 1.01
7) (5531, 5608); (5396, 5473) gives 1.01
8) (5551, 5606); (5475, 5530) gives 0.98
